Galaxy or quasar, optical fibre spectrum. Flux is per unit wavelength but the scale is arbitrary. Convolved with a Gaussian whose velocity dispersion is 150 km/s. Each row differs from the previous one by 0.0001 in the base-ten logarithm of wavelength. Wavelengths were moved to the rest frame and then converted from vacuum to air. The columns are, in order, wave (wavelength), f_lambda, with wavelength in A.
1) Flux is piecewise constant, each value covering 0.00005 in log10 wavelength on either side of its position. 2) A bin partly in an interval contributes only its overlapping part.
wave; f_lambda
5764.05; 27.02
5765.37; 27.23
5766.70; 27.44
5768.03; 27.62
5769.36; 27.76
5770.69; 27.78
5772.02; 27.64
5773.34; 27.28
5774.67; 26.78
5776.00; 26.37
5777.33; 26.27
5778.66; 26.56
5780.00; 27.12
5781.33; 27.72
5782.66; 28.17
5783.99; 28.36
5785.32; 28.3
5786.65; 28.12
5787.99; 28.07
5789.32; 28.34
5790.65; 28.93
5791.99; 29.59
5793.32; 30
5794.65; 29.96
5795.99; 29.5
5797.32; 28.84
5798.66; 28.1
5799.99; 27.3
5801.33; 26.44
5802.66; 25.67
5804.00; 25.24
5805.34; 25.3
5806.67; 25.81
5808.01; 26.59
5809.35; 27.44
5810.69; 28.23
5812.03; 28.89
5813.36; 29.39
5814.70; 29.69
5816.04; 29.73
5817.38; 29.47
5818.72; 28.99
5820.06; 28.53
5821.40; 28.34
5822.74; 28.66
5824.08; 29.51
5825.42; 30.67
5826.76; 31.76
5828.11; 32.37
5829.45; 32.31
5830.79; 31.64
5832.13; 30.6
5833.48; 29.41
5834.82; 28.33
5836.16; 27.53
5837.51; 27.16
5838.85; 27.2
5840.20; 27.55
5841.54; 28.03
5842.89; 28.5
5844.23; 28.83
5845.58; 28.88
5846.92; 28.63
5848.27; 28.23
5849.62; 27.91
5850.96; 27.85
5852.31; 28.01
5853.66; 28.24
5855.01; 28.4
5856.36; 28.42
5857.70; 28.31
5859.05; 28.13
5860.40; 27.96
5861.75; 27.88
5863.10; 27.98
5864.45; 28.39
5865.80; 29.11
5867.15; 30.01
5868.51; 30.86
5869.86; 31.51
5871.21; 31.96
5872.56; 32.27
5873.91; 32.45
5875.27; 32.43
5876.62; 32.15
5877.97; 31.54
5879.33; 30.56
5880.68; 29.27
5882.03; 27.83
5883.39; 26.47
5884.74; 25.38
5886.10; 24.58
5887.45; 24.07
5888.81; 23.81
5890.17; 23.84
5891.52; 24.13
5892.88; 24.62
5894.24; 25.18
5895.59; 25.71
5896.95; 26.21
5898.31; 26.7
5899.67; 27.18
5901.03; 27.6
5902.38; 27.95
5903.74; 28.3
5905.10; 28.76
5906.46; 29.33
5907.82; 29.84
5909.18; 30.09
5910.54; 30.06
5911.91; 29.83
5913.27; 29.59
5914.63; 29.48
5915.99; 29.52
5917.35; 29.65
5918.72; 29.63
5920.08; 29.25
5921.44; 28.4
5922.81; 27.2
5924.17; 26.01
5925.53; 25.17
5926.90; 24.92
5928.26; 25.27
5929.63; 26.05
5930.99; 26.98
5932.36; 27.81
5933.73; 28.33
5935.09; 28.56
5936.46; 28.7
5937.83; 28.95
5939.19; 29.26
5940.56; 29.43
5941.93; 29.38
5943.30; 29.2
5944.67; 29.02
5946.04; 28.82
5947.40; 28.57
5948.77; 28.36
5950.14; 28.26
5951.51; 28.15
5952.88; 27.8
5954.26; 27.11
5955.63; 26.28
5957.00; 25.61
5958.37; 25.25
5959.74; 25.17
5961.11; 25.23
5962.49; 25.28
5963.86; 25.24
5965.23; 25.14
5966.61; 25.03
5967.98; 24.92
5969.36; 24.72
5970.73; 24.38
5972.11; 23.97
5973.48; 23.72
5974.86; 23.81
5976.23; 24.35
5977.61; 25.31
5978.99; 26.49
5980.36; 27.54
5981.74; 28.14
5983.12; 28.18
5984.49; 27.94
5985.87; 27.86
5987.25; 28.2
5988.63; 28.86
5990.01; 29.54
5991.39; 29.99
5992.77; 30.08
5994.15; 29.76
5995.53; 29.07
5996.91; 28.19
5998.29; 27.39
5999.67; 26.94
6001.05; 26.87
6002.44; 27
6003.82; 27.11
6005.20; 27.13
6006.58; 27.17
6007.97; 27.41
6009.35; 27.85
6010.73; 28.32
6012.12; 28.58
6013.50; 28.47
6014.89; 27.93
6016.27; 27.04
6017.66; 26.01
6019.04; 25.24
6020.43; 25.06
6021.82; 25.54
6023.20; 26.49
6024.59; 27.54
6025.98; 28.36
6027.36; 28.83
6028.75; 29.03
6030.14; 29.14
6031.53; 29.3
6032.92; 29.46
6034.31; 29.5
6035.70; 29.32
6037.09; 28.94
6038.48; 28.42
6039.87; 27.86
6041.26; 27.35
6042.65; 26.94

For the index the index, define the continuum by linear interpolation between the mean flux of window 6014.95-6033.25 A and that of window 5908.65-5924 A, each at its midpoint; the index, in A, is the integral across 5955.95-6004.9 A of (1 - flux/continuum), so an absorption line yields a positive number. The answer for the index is 2.6 A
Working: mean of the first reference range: 29.2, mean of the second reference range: 27.4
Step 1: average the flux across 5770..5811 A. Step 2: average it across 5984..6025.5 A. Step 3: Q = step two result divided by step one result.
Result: 1.00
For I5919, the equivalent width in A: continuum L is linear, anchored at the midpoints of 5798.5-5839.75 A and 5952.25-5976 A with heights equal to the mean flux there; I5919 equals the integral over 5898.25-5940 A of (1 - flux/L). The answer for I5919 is -3.2 A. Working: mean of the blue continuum 28.6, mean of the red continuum 25.2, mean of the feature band 28.2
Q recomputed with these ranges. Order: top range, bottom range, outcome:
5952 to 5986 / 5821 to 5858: 0.89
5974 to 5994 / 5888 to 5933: 1.01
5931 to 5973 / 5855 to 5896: 0.96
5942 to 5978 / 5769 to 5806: 0.94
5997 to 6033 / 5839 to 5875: 0.95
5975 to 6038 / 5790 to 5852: 0.97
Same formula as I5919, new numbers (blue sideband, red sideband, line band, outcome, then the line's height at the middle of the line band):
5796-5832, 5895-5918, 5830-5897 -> 0.8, 28.6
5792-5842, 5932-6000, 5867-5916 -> -0.7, 28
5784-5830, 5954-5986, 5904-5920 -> -1.7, 26.7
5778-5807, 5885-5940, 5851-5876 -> -1.8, 27.6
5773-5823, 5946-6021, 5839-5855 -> -0.3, 27.7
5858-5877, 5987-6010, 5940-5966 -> 1.5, 28.8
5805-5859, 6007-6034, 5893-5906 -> 0.6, 28.4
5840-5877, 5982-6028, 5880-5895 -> 1.9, 29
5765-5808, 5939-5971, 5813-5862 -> -2.8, 27.4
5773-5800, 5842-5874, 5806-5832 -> -0.8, 28.5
